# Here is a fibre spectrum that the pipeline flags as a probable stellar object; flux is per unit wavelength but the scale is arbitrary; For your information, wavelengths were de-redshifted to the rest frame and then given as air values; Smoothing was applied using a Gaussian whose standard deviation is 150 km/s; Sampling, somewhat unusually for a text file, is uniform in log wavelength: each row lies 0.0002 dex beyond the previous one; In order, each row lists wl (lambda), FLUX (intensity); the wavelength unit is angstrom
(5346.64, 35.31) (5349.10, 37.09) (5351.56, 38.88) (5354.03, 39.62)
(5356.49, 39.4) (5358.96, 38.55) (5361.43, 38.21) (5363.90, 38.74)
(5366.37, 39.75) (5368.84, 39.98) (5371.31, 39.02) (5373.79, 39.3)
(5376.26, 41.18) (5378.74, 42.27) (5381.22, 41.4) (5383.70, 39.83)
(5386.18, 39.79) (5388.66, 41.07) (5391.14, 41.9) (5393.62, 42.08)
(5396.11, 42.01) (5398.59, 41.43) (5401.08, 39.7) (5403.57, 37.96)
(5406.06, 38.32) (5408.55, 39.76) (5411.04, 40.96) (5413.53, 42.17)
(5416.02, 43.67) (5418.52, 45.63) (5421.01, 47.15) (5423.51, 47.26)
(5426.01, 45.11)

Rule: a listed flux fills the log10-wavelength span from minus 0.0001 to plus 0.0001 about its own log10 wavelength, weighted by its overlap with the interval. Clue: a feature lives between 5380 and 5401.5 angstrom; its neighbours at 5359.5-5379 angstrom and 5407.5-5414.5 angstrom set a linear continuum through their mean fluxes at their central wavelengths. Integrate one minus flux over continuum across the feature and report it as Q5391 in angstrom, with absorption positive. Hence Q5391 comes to -0.4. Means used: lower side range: 39.6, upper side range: 41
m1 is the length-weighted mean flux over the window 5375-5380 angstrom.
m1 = 41.7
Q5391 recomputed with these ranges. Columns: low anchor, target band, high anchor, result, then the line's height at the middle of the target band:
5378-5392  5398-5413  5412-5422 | 1.2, 43.2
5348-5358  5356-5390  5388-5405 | -0.2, 39.7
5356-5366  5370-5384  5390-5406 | -0.3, 39.6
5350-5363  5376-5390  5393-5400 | 0.0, 40.8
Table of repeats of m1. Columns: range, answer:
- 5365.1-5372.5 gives 39.6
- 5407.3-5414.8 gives 41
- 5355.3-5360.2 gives 38.9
